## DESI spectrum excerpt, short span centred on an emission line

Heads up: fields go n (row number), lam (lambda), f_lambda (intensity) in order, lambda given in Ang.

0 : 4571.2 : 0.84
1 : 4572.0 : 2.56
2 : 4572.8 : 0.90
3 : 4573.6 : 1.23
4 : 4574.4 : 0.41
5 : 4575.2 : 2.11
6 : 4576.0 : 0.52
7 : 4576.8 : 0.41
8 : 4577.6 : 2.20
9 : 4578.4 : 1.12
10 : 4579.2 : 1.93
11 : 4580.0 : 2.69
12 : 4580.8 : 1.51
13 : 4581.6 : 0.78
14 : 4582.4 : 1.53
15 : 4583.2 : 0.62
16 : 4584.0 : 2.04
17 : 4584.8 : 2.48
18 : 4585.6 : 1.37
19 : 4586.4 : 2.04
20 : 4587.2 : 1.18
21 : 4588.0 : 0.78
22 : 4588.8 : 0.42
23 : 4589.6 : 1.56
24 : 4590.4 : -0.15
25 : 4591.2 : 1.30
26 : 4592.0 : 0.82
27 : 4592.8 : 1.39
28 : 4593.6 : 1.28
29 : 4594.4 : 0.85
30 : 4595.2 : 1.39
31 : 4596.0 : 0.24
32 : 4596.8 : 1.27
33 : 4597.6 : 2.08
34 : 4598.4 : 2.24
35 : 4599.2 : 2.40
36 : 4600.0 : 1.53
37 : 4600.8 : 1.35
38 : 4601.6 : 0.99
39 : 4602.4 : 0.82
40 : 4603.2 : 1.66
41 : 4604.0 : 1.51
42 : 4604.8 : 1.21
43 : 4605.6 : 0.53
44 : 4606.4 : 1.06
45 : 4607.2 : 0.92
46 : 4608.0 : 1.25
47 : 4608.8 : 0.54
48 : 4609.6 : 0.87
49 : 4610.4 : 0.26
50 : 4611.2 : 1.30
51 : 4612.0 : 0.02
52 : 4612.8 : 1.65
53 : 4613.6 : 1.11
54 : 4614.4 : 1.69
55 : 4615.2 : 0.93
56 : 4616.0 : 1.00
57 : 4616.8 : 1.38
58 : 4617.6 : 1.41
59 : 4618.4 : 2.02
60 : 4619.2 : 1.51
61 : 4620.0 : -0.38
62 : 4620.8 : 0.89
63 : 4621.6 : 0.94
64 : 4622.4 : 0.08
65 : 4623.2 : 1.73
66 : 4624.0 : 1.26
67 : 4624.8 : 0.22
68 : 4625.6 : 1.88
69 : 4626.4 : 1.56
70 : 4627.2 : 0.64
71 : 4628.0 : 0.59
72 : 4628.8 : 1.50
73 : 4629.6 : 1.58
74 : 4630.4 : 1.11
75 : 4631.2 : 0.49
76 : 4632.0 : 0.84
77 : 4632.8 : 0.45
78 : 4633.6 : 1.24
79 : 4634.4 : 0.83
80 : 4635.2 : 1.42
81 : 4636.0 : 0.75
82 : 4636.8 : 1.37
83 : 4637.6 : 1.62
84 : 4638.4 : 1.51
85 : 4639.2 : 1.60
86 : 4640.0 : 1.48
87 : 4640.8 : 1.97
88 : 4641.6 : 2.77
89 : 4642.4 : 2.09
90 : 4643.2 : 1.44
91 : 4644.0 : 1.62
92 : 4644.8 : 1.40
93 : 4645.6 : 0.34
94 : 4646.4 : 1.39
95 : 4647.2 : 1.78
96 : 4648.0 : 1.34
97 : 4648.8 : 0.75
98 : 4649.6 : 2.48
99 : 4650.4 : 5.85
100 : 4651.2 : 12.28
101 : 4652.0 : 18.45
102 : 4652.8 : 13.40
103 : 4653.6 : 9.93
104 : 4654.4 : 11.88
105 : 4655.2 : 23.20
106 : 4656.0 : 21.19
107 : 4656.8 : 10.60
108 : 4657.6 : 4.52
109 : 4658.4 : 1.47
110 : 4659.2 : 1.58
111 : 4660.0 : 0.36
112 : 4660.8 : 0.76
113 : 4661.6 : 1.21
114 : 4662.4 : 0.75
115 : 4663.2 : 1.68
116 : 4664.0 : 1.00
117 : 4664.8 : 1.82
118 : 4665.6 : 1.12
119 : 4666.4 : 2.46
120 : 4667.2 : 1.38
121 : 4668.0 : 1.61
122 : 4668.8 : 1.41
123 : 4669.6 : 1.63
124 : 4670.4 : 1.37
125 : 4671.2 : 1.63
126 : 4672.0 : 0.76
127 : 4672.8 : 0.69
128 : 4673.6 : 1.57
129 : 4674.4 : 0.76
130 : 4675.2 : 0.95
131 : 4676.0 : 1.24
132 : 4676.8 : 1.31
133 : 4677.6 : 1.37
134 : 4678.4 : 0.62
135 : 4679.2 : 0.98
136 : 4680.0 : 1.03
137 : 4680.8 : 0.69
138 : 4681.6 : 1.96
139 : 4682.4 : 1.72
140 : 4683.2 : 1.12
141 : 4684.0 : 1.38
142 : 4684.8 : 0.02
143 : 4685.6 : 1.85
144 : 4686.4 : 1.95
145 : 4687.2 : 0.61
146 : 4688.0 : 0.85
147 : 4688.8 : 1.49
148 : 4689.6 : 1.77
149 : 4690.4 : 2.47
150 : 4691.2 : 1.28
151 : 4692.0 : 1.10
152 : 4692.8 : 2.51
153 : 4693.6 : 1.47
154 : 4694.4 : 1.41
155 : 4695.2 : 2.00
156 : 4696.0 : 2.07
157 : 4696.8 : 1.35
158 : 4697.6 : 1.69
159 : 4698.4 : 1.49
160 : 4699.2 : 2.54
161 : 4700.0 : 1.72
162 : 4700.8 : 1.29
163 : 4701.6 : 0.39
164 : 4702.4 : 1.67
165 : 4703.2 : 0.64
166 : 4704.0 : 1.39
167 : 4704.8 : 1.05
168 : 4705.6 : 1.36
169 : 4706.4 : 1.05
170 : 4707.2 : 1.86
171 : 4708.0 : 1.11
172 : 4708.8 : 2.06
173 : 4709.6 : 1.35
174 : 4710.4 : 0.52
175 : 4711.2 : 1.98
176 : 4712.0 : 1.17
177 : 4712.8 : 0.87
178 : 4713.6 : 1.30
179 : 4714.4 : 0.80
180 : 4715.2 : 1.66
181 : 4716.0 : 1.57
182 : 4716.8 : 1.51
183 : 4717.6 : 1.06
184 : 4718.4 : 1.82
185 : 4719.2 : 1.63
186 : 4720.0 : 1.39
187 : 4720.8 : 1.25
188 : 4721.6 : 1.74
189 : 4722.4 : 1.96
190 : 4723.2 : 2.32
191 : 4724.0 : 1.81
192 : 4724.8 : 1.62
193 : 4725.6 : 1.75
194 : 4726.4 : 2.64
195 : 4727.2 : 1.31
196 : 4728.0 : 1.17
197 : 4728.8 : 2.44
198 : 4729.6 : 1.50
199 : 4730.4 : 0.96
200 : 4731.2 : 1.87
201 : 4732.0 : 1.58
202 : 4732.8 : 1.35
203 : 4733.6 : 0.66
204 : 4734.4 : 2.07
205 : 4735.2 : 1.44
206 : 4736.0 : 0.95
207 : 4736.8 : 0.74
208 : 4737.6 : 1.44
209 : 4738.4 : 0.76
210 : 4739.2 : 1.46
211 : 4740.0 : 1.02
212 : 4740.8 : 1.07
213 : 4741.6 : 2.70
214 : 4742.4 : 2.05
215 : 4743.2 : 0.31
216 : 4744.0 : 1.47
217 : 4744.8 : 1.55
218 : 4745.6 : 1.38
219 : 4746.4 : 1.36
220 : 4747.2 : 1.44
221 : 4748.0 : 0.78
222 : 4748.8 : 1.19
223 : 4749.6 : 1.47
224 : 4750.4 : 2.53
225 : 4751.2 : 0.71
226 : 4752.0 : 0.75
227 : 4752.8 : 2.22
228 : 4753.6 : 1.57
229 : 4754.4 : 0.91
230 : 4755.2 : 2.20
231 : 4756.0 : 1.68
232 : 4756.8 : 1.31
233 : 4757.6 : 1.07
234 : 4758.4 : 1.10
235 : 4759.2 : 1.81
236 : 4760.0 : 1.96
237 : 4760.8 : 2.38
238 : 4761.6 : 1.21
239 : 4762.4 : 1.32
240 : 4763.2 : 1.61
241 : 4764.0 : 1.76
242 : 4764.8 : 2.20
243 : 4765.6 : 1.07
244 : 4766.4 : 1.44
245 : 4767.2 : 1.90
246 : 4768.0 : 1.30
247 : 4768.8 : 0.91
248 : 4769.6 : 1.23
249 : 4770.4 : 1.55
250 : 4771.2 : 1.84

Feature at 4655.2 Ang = [O II] 3727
